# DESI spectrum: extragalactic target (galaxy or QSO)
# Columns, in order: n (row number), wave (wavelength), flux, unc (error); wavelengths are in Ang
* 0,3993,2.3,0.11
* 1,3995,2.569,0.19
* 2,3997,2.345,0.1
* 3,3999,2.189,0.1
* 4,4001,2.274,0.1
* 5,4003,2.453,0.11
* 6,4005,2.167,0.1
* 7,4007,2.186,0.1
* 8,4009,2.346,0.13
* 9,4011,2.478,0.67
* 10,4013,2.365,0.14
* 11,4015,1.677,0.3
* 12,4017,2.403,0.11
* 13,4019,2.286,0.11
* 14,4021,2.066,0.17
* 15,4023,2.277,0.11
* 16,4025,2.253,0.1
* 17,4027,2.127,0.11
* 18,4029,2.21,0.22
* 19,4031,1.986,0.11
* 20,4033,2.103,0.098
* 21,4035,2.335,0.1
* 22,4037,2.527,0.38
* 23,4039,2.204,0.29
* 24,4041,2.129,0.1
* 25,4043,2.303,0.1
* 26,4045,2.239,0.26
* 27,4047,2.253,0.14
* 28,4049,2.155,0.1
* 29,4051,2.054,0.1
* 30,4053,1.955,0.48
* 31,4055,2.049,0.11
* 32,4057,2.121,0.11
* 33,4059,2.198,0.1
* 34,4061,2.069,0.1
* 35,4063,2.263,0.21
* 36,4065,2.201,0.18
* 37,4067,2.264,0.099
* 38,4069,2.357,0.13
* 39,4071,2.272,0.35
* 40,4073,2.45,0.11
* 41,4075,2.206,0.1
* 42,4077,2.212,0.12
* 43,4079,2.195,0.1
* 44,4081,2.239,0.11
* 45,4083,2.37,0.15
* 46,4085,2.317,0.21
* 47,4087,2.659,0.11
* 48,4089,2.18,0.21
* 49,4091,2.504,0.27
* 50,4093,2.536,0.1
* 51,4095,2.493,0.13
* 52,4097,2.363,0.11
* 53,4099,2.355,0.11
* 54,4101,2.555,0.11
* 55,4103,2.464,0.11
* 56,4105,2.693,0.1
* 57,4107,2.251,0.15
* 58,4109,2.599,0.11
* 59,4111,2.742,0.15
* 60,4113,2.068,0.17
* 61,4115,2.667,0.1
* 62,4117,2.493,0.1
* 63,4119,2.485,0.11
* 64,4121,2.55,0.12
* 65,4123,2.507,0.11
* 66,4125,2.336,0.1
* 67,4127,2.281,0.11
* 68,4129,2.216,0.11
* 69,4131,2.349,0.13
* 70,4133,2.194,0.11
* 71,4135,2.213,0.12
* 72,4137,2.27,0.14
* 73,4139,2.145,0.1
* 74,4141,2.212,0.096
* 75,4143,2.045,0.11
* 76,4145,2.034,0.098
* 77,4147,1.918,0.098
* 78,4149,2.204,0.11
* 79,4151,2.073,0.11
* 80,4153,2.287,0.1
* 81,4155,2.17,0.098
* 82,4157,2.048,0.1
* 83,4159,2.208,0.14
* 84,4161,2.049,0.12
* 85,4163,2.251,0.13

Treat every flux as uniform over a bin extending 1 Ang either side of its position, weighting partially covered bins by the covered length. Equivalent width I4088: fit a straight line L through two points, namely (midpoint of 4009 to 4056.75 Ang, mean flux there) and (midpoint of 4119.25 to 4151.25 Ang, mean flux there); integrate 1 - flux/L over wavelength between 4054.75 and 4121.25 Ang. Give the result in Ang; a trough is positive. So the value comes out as -4.6 Ang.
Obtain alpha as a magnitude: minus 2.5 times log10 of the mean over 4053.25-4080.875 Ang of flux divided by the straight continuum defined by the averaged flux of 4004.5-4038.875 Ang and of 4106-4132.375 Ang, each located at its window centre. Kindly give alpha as 0.050 mag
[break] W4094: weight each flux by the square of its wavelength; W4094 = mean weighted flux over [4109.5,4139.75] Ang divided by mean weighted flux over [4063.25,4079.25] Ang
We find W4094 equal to 1.1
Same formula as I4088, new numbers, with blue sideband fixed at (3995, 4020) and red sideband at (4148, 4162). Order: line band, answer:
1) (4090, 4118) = -3.7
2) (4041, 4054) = 0.5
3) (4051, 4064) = 0.7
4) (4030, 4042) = 0.2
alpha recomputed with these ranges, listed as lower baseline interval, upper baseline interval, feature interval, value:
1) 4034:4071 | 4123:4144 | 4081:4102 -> -0.094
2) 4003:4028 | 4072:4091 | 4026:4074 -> 0.038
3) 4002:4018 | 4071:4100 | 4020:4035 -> 0.061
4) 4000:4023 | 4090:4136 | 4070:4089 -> 0.025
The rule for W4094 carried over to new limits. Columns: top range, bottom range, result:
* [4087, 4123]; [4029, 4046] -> 1.15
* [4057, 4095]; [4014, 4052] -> 1.08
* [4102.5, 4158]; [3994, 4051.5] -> 1.08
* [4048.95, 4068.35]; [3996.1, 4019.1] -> 0.97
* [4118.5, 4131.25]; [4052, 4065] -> 1.17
